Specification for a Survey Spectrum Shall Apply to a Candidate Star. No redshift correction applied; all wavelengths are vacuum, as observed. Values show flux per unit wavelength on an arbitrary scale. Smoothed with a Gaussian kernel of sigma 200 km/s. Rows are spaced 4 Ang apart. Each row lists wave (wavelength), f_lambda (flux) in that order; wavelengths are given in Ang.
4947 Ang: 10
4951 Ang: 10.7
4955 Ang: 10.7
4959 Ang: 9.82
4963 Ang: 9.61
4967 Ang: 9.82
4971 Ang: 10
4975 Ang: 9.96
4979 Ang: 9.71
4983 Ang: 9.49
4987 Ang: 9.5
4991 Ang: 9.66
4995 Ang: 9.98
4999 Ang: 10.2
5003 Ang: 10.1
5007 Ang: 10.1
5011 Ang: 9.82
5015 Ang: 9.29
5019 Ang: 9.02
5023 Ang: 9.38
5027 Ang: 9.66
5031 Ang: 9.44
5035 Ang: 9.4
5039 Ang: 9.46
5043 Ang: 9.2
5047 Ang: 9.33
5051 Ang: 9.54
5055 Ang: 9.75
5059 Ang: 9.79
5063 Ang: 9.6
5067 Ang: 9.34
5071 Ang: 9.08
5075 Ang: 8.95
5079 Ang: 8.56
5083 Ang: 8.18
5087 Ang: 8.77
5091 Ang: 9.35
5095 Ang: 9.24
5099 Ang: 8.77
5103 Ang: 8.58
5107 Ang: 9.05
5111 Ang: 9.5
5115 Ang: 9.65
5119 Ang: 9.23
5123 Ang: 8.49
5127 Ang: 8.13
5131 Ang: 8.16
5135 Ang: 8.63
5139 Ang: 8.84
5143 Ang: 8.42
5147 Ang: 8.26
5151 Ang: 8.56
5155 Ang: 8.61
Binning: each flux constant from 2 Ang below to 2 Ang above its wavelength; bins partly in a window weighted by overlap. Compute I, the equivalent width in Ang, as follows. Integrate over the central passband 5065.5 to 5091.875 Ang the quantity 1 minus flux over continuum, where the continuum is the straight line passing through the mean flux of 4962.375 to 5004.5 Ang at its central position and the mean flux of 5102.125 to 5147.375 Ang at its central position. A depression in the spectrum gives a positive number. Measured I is 0.7 Ang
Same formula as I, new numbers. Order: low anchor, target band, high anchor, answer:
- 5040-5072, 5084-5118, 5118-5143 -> -0.7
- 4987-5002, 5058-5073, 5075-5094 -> -0.7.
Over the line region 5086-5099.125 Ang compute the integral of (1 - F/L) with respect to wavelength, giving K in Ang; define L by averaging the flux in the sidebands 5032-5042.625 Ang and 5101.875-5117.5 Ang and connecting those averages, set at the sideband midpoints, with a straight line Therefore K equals 0.3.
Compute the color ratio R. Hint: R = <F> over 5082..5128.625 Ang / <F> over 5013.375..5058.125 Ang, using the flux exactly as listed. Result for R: 0.9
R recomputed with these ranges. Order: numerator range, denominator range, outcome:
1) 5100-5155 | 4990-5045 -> 0.91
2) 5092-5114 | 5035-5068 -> 0.95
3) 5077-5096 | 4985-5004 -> 0.89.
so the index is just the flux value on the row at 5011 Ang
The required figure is 9.82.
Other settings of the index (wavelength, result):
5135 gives 8.63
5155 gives 8.61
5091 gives 9.35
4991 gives 9.66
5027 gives 9.66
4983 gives 9.49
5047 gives 9.33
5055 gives 9.75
